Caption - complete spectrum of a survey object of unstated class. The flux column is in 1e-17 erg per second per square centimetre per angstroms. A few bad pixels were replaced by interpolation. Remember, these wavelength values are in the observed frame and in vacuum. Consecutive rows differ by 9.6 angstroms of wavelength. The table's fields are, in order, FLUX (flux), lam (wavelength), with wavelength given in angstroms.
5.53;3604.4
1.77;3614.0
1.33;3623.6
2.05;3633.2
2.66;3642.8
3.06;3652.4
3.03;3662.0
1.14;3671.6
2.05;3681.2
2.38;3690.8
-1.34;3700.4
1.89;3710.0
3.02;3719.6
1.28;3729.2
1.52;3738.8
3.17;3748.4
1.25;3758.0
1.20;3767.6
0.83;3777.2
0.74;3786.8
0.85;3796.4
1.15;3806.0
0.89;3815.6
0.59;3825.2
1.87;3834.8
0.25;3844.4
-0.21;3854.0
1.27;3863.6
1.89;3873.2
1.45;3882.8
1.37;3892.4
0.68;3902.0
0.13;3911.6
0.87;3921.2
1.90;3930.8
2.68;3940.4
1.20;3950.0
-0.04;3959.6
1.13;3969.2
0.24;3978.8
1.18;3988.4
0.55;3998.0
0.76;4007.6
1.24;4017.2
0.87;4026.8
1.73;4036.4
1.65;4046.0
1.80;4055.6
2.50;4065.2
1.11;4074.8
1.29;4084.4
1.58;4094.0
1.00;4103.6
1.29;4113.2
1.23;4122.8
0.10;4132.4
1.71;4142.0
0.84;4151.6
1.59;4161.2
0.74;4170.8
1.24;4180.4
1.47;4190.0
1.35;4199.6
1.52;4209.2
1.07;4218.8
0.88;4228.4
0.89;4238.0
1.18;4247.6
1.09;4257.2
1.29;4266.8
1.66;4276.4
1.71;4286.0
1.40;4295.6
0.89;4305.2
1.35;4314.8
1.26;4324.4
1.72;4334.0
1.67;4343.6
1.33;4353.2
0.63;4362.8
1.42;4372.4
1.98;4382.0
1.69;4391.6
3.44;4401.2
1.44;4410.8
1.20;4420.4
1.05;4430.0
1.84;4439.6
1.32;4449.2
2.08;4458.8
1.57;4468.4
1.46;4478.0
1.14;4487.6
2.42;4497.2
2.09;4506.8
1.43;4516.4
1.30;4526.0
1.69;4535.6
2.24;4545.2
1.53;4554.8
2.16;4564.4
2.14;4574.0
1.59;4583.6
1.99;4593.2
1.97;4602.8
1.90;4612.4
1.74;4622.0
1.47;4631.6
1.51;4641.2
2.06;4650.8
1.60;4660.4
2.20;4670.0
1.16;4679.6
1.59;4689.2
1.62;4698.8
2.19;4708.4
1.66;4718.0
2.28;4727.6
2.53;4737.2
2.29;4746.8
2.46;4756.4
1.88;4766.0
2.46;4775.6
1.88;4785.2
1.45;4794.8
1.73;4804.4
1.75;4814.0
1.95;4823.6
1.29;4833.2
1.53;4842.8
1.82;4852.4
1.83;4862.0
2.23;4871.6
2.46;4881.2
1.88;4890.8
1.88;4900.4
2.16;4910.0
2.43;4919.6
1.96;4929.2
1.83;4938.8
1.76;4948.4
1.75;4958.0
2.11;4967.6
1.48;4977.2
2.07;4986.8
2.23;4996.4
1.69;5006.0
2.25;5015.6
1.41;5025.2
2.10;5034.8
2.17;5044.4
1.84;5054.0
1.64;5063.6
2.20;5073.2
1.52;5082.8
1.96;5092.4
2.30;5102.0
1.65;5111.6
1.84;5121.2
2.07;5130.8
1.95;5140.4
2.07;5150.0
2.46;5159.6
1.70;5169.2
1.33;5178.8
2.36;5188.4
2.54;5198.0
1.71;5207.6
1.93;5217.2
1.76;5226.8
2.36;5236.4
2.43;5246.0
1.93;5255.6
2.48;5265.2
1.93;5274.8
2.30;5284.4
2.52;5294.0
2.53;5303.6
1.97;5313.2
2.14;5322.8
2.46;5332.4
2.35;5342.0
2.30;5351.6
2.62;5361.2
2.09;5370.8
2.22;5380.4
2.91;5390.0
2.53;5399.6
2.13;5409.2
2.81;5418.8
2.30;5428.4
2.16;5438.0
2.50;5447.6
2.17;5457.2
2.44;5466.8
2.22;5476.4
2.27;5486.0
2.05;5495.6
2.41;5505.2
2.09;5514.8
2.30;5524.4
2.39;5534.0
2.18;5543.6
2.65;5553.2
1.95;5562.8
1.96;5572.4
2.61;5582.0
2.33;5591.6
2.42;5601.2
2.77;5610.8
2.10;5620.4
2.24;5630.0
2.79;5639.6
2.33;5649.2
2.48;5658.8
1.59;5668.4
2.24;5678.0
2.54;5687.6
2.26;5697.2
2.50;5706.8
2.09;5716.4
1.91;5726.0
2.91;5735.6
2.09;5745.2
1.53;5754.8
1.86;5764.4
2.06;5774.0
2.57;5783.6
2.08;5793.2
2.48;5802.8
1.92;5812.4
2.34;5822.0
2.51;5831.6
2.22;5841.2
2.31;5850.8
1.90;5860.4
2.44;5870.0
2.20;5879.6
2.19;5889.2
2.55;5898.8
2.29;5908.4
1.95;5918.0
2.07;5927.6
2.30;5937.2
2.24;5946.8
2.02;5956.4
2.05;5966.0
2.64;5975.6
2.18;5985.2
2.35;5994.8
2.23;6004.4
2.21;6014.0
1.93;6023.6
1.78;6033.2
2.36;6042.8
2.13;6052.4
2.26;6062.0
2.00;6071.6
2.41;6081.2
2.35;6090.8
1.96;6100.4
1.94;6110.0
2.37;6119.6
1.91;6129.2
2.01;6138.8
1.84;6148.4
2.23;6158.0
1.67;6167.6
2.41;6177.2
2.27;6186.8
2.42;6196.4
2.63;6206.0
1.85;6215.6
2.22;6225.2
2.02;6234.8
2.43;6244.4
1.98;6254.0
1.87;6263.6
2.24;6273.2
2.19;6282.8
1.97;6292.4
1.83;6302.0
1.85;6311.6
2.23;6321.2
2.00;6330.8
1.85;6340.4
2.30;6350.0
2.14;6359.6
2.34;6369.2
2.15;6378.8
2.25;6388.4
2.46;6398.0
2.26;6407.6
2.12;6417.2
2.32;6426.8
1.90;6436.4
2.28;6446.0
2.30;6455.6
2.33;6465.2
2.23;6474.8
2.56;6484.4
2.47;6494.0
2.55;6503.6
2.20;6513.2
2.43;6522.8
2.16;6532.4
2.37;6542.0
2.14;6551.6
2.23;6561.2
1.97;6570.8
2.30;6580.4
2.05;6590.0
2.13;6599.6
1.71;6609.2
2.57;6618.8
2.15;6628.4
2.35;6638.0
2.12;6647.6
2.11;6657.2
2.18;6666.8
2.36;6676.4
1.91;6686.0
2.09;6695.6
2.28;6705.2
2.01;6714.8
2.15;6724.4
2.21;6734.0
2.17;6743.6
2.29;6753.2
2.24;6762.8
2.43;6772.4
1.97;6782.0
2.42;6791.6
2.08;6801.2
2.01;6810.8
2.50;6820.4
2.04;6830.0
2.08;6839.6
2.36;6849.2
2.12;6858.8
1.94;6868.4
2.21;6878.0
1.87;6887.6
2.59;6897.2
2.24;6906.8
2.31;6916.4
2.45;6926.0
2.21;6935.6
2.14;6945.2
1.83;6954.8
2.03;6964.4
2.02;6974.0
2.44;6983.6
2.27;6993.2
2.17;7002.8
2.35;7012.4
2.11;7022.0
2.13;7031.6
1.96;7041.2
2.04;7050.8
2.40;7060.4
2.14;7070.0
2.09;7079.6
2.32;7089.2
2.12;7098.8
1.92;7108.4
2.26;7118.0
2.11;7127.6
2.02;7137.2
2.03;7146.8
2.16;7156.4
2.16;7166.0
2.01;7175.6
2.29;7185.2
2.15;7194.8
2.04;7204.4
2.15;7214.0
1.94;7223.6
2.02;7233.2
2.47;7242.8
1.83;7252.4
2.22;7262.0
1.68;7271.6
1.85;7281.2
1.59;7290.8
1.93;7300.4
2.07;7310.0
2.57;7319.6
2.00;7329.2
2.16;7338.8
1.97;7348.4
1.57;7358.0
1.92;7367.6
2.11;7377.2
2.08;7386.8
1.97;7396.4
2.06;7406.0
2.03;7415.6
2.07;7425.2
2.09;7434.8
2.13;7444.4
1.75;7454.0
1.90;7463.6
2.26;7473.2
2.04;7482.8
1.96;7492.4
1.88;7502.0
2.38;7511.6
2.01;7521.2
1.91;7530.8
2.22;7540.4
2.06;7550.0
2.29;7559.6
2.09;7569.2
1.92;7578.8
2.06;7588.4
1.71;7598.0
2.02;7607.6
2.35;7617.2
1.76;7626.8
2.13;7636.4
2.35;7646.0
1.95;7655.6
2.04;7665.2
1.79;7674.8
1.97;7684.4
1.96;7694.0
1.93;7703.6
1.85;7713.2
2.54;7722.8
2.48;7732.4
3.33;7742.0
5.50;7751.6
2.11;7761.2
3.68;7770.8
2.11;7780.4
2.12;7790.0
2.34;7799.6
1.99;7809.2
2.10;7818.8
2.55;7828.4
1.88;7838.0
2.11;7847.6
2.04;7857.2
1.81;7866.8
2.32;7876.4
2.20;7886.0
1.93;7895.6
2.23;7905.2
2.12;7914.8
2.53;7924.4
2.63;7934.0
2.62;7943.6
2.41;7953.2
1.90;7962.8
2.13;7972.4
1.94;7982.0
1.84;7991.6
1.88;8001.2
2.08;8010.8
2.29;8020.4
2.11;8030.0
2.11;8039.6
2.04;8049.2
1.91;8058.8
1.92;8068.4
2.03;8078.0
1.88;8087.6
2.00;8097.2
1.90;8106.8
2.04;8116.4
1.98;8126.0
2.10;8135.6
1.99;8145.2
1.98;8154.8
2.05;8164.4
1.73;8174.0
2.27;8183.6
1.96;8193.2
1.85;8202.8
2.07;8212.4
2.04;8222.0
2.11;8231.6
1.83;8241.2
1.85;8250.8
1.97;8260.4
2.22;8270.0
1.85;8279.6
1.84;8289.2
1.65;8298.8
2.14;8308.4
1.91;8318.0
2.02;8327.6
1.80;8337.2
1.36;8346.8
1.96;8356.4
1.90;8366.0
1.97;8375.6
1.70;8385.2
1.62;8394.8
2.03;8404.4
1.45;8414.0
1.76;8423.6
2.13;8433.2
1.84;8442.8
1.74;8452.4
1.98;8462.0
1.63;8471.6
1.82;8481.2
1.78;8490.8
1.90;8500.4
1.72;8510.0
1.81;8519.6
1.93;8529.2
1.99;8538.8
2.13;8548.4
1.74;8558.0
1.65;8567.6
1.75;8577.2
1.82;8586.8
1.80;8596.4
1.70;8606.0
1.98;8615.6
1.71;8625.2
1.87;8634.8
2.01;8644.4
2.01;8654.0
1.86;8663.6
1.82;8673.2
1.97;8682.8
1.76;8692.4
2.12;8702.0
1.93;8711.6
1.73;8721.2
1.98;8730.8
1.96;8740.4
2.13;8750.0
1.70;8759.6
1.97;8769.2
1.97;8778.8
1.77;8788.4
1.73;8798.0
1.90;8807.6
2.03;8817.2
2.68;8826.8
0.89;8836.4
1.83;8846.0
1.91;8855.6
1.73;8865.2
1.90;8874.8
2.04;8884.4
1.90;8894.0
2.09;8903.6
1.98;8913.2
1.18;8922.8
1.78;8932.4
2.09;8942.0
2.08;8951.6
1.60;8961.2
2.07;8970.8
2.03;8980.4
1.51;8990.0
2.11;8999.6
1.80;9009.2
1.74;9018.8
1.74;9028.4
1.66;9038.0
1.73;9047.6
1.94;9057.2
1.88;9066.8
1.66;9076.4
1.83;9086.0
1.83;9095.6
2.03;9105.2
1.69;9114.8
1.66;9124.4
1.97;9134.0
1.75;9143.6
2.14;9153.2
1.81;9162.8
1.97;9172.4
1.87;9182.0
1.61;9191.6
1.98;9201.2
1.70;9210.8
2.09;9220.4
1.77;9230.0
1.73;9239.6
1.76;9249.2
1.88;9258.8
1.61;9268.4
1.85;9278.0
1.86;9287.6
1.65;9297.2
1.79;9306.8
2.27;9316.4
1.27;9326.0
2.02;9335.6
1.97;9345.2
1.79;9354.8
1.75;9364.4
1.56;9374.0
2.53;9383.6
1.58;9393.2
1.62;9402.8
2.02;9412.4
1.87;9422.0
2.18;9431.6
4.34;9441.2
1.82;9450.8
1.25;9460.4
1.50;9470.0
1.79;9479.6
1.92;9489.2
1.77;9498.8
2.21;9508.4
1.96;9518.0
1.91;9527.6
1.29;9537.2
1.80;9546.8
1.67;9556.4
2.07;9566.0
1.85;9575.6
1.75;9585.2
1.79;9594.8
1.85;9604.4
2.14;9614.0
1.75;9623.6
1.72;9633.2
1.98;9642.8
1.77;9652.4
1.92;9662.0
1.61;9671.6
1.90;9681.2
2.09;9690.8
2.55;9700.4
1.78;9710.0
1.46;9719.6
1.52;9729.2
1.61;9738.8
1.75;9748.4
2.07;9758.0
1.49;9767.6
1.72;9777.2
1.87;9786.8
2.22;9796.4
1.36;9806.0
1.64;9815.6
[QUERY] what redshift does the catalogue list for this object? 0.180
